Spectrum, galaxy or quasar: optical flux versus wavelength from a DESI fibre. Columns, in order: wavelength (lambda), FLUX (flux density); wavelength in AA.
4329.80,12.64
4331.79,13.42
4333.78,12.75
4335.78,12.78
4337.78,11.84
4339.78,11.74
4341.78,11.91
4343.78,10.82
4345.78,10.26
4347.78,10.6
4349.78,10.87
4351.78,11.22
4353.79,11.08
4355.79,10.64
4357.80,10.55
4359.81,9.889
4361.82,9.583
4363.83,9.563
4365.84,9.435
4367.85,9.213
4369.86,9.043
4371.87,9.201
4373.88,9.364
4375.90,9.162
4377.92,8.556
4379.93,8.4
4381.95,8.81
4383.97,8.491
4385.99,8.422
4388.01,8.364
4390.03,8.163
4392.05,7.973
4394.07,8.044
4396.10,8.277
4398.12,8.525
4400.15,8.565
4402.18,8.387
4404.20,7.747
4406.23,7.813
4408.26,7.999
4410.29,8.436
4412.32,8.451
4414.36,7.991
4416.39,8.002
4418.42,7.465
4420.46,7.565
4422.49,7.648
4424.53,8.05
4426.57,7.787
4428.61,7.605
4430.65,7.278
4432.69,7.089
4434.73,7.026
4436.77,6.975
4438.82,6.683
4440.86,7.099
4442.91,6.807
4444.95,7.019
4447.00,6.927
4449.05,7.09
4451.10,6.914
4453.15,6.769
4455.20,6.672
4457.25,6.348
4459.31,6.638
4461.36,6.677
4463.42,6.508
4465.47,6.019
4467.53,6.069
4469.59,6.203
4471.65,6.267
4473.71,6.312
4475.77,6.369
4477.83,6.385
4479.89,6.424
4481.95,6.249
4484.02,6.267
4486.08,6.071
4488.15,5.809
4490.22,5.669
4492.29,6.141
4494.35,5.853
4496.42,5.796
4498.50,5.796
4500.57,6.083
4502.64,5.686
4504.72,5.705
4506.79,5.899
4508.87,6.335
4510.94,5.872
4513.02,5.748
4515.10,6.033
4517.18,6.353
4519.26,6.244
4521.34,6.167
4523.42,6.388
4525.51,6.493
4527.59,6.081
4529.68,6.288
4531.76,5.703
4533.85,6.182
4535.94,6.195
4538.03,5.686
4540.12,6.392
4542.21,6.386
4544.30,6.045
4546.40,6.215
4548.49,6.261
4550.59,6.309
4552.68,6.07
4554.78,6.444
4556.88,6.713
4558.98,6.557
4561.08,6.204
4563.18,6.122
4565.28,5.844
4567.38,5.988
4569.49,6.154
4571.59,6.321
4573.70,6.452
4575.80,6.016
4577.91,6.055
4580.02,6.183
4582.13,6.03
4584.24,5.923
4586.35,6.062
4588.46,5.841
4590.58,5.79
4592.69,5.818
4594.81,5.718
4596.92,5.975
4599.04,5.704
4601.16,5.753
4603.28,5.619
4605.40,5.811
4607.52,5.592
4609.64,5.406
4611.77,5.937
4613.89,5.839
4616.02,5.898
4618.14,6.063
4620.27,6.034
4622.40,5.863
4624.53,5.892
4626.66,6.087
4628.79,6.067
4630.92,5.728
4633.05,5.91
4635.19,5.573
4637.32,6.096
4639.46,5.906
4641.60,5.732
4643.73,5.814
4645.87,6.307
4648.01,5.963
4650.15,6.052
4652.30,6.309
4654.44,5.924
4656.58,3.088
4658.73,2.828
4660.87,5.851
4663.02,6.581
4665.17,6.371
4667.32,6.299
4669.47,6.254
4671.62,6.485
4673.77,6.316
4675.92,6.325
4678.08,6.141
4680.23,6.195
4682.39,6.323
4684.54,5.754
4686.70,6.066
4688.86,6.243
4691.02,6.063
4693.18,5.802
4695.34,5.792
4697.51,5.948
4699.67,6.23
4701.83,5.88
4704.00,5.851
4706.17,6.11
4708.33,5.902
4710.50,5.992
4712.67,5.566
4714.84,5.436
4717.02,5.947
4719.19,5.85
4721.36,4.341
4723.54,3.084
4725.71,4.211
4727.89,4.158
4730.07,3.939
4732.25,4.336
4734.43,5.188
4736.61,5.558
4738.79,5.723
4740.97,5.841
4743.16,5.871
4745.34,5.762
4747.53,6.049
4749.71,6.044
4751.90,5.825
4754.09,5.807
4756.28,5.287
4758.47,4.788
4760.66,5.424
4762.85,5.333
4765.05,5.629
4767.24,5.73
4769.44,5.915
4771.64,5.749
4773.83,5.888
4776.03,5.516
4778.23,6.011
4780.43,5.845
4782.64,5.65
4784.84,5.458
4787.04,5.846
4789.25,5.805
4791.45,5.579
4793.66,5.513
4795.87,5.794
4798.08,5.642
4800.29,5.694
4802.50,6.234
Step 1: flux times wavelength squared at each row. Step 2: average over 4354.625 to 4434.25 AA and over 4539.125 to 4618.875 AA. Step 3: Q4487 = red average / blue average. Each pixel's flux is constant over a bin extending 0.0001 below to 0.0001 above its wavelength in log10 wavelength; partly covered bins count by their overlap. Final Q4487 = 0.77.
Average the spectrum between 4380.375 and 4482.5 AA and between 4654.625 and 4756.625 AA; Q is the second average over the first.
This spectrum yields 0.8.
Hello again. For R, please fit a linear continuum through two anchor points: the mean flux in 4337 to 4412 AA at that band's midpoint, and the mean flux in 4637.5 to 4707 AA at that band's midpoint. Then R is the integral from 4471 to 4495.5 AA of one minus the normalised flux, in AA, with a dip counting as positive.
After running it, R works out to 5.9 AA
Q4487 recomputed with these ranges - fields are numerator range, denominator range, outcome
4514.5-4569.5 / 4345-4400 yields 0.72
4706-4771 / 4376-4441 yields 0.78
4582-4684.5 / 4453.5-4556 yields 1.00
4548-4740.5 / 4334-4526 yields 0.82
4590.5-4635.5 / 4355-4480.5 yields 0.82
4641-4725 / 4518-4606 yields 1.00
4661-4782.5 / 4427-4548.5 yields 0.99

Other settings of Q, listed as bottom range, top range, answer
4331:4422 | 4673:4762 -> 0.59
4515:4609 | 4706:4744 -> 0.84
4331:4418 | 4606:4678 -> 0.61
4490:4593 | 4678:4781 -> 0.91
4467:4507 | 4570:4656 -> 0.98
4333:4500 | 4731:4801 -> 0.70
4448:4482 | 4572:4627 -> 0.91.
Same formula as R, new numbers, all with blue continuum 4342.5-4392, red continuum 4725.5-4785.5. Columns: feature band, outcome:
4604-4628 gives 3.7 AA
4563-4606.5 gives 7.8 AA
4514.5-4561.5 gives 9.2 AA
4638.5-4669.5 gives 4.1 AA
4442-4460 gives 3.9 AA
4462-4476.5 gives 3.8 AA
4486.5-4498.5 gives 3.5 AA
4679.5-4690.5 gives 0.2 AA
